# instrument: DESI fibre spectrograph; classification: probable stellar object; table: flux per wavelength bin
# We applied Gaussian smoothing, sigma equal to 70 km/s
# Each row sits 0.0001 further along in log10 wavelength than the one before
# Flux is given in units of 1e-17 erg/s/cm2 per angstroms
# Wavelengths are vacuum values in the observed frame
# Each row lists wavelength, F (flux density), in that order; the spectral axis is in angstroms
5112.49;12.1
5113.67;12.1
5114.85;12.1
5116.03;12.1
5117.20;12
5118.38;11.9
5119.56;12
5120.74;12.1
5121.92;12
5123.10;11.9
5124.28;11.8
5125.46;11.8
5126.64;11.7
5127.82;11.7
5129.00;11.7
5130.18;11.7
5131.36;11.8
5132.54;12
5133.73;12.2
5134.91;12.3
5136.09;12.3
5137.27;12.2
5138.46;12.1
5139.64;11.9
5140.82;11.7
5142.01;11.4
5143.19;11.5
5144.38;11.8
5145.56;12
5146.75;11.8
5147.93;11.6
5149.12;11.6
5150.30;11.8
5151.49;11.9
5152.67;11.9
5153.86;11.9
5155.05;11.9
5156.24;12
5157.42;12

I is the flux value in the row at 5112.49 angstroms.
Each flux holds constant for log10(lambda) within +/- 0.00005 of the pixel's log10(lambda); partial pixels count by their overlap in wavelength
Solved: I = 12.1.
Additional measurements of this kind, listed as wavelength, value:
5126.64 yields 11.7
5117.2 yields 12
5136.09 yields 12.3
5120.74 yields 12.1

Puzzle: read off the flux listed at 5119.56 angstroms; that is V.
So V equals 12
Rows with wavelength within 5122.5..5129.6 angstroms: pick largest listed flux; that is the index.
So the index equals 11.9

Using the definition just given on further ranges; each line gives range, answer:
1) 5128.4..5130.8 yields 11.7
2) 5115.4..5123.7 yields 12.1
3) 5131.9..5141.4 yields 12.3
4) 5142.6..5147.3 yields 12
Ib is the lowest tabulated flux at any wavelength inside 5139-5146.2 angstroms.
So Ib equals 11.4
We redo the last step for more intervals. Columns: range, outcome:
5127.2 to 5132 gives 11.7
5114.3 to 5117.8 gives 12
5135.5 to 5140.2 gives 11.9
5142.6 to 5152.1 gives 11.5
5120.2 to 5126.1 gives 11.8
